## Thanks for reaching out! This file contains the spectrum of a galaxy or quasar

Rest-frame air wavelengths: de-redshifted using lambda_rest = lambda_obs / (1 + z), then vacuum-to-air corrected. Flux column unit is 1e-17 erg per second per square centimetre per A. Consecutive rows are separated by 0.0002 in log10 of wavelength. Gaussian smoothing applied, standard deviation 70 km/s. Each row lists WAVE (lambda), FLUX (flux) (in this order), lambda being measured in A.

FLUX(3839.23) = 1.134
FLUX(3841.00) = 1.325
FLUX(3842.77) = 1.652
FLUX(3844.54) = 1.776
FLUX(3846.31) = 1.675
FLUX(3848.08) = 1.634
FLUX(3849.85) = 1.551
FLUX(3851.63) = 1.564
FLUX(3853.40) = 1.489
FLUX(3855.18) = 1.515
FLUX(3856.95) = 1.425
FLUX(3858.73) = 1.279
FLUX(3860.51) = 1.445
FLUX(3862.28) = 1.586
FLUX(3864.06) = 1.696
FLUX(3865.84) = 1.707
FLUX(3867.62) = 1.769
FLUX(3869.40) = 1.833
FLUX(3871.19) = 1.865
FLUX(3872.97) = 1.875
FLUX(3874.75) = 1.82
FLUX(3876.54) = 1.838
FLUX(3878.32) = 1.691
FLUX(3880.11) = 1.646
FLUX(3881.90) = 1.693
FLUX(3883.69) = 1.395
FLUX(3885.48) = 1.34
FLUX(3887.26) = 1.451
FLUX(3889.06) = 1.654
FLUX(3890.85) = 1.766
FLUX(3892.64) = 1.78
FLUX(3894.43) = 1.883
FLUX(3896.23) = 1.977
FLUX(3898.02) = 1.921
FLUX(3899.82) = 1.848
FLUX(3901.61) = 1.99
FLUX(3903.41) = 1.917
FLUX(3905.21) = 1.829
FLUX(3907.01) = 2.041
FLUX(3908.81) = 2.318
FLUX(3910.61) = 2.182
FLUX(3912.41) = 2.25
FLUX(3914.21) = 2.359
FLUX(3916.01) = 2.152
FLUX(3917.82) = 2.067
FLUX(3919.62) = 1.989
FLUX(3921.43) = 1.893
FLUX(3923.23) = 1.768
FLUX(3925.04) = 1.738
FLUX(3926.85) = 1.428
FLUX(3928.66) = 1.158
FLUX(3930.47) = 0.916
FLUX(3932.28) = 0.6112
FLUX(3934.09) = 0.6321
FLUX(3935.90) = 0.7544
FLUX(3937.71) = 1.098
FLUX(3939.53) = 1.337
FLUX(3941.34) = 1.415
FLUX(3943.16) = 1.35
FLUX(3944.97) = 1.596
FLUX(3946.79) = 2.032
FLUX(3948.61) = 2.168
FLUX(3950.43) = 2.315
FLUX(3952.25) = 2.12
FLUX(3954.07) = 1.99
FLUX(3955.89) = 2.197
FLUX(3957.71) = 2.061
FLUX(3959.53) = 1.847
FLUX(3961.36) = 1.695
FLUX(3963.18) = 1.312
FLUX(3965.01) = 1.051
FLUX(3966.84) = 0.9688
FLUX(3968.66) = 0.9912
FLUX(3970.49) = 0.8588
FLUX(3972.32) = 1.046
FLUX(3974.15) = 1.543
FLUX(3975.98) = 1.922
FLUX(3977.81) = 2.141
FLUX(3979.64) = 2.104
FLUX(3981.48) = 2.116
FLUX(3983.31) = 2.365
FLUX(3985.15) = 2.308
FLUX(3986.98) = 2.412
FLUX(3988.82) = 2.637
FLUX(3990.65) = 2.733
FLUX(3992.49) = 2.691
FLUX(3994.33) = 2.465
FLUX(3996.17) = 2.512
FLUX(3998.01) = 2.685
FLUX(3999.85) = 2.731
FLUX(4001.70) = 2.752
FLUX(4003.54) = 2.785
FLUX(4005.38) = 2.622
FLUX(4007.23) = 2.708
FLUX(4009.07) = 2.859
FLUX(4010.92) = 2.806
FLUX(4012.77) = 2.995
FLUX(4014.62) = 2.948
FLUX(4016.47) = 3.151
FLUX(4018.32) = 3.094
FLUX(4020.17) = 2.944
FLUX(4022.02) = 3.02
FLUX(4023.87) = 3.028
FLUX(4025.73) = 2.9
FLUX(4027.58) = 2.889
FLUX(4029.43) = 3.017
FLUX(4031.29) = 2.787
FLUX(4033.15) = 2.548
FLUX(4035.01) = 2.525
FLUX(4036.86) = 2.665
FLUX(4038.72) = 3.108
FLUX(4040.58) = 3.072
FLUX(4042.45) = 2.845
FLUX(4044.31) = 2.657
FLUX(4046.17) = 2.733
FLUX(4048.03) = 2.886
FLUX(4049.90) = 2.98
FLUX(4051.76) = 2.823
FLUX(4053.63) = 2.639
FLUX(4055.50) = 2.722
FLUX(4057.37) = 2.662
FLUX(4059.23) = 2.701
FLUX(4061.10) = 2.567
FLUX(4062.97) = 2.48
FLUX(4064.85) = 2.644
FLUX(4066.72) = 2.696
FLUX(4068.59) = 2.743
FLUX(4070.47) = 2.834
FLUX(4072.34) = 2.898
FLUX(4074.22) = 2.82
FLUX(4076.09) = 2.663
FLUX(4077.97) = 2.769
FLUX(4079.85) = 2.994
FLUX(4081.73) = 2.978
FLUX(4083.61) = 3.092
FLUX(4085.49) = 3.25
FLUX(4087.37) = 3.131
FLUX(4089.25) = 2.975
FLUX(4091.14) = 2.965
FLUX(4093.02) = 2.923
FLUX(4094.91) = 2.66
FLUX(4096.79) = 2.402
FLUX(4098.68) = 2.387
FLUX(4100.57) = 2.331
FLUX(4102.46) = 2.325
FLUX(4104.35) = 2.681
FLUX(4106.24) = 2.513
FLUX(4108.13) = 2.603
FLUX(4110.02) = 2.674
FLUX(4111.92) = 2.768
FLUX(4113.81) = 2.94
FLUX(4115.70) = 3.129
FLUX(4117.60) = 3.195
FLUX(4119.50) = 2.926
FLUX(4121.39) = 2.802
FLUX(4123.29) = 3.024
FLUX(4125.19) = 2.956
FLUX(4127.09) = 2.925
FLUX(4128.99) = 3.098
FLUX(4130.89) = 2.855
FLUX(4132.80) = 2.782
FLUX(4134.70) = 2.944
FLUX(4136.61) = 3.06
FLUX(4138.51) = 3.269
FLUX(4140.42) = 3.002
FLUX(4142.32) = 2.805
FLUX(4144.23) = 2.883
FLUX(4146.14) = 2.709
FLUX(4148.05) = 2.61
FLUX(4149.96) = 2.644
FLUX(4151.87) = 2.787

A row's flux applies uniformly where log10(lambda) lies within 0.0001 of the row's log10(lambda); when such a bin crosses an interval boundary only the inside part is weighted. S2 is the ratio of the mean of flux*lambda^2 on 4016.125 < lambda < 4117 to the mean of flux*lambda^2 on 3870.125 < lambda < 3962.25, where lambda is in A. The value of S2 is 1.7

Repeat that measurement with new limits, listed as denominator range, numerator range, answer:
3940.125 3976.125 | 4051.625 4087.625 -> 1.83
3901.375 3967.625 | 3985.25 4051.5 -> 1.73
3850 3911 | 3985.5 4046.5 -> 1.73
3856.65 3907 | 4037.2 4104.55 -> 1.77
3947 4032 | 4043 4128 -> 1.25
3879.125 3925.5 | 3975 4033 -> 1.50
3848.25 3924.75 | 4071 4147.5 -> 1.78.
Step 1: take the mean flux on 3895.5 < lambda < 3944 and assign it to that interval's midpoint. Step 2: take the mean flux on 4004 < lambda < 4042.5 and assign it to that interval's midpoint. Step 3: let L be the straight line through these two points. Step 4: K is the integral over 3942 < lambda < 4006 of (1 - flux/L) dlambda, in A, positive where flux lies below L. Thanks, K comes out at 7.9 A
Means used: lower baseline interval 1.66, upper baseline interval 2.88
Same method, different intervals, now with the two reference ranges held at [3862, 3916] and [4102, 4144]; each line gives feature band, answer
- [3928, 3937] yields 5.4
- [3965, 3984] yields 5.6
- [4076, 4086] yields -1.0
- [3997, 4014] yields -3.0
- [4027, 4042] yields -2.0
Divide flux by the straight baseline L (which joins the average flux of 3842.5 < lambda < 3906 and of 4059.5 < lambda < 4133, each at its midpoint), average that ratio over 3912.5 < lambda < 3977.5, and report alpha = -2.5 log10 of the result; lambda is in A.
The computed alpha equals 0.283 mag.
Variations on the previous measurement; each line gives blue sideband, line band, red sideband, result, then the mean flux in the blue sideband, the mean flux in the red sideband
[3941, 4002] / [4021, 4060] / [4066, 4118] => -0.16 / 1.97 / 2.79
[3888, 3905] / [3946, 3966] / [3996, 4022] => 0.25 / 1.85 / 2.84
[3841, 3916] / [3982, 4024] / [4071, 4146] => -0.17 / 1.75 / 2.86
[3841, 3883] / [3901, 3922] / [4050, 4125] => -0.10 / 1.65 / 2.78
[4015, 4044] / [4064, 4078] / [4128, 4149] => 0.06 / 2.9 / 2.91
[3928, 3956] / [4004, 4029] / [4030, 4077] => -0.25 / 1.46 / 2.75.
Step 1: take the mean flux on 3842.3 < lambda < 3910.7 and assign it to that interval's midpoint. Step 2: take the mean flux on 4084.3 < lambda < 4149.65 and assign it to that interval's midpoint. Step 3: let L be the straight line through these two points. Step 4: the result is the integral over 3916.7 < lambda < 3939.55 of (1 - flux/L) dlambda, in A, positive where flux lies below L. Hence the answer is 7.10 A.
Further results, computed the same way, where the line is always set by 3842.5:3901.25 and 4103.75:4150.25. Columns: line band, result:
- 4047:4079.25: -2.1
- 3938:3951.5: 2.0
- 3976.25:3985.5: 0.0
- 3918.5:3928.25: 0.9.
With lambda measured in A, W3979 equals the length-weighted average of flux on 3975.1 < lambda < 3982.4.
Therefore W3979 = 2.07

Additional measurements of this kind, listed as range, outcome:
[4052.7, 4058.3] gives 2.67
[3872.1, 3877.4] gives 1.84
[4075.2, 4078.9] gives 2.71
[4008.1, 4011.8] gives 2.83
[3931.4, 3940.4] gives 0.886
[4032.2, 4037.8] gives 2.58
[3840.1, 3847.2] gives 1.61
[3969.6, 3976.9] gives 1.35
